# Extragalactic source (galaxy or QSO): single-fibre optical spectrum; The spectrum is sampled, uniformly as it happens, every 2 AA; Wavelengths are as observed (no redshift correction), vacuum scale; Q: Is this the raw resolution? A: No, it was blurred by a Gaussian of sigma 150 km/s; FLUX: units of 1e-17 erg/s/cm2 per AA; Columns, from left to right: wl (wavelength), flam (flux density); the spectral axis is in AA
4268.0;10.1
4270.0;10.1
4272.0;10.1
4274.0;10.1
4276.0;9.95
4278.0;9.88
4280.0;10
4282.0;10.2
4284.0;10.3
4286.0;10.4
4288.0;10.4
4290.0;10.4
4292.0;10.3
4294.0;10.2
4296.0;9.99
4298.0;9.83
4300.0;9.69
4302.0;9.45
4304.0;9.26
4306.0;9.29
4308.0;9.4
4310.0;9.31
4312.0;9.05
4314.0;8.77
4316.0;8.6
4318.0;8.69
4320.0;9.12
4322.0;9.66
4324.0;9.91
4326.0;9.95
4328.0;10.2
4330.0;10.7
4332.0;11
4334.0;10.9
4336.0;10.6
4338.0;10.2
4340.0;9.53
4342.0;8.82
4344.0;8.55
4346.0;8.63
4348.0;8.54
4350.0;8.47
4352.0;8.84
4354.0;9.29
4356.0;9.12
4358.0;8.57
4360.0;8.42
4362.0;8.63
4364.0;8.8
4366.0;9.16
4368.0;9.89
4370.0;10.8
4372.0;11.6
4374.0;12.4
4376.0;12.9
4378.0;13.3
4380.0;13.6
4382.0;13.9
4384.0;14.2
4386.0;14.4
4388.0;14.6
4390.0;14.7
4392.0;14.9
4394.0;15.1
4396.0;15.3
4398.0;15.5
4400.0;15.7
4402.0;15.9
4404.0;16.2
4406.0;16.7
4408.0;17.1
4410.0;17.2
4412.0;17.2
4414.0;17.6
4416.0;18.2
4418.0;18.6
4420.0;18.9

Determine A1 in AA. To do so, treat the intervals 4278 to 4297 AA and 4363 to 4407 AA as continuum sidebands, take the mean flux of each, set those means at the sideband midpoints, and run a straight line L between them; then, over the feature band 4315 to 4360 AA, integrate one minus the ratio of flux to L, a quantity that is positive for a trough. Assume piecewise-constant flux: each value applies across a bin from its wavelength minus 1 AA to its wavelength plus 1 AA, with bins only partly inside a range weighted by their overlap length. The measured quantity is 9.4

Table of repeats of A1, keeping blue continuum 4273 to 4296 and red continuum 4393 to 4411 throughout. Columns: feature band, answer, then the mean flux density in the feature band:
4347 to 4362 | 5.4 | 8.74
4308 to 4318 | 2.3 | 8.96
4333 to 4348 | 4.0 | 9.53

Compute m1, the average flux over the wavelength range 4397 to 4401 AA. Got 15.6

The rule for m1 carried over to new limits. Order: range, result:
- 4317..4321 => 8.9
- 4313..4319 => 8.69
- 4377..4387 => 13.9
